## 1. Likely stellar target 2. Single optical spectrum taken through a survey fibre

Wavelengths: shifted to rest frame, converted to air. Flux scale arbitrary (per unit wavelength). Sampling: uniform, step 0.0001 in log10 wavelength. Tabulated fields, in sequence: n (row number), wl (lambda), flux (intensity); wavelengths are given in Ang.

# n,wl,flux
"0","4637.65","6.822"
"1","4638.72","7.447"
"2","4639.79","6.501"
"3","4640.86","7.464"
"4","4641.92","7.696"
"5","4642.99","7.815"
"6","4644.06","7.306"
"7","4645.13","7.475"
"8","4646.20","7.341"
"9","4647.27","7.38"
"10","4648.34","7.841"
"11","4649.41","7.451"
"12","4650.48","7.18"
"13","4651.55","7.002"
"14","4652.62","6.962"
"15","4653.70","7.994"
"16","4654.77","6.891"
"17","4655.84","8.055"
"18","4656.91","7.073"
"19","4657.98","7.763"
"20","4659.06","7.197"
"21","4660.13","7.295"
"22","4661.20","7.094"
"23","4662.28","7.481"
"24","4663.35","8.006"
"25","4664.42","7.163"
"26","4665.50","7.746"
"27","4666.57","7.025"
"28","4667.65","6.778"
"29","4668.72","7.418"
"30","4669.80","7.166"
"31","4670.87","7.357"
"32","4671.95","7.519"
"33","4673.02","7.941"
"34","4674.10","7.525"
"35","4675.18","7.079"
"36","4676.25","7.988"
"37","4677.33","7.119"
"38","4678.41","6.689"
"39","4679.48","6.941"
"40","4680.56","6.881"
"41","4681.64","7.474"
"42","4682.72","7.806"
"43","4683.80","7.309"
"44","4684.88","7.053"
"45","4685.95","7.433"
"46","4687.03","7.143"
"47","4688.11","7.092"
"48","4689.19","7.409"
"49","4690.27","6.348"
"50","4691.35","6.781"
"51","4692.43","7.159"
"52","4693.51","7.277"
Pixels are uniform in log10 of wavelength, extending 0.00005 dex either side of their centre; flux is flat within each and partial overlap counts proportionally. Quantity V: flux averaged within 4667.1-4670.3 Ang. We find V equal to 7.11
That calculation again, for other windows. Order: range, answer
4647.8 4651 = 7.5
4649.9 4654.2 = 7.27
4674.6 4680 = 7.17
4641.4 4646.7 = 7.52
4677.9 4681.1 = 6.85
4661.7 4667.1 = 7.48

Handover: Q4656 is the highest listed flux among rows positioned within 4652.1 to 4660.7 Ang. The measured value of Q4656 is 8.055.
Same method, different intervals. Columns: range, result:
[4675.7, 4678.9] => 7.988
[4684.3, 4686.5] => 7.433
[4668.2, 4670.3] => 7.418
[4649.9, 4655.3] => 7.994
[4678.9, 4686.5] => 7.806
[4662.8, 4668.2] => 8.006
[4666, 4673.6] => 7.941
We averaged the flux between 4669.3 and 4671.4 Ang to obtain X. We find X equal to 7.28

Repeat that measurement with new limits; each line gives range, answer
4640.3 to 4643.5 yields 7.66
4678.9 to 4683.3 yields 7.27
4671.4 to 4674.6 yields 7.66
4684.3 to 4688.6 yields 7.19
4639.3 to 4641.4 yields 7.02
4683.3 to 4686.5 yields 7.28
